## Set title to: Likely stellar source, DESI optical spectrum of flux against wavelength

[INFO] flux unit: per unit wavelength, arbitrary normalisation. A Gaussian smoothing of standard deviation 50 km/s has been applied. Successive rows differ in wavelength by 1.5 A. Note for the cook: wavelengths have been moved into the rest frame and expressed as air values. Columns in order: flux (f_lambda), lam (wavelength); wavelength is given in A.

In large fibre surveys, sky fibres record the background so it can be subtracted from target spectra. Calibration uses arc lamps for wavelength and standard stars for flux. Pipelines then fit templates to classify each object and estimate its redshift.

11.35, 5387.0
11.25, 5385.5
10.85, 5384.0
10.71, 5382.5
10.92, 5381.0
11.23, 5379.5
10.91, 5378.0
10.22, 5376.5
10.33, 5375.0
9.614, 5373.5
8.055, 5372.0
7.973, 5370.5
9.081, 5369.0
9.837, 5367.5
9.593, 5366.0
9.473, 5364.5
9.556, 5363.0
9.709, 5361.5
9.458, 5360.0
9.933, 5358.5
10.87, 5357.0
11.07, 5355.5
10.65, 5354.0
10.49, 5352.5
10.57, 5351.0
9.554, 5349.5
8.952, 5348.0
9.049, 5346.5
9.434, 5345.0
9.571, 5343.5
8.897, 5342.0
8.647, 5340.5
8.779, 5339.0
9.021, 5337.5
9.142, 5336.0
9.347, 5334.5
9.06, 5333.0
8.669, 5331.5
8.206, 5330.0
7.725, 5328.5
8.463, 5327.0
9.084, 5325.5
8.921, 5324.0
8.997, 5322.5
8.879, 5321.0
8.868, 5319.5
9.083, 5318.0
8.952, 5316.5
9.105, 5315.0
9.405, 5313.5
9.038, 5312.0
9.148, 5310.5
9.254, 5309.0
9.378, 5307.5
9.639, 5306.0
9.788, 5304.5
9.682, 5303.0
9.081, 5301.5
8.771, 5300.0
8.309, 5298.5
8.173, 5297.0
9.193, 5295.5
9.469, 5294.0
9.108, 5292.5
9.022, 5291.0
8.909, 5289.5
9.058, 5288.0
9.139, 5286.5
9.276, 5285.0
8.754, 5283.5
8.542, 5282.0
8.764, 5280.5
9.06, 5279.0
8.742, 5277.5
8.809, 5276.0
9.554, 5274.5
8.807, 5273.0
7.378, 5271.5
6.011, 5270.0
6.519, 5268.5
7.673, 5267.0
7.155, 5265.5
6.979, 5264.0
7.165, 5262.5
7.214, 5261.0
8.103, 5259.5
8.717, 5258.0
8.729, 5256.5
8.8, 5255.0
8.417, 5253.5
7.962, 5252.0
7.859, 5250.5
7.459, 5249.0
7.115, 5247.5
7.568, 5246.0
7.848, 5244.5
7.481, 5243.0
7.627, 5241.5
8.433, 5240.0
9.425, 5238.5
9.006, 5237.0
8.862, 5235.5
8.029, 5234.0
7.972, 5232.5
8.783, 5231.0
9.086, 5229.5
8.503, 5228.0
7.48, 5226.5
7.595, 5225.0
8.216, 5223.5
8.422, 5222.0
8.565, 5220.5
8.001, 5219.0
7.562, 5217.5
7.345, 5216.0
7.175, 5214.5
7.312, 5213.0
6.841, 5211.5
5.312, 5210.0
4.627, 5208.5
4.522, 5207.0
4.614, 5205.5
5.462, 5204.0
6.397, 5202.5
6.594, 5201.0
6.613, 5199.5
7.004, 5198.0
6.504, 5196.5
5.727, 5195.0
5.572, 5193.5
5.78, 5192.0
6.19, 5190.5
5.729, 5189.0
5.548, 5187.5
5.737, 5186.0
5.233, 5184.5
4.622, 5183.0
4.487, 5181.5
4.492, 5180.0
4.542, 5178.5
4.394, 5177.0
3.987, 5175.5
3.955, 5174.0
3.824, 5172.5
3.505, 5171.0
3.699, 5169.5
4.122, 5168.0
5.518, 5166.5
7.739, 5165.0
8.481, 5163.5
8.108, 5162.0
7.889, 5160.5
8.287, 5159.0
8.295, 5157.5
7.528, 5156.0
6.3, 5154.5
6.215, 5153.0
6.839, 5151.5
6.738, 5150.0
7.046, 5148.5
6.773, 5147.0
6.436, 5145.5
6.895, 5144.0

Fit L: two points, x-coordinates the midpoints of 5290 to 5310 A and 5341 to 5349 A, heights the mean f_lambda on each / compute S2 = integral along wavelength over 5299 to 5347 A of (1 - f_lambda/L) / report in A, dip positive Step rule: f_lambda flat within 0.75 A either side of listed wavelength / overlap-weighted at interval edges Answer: 0.67 A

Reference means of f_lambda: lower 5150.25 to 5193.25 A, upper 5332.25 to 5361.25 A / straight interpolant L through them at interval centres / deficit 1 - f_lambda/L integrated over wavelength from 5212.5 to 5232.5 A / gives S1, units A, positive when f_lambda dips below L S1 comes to -3.3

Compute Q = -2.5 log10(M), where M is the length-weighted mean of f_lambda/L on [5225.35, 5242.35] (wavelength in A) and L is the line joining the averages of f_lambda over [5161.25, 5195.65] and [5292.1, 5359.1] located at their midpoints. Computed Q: -0.24 mag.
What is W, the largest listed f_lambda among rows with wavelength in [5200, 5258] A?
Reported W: 9.425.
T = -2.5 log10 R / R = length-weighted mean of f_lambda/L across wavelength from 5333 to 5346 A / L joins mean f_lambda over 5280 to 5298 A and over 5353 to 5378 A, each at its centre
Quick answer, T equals 0.04 mag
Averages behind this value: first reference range 8.94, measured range 9.1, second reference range 9.76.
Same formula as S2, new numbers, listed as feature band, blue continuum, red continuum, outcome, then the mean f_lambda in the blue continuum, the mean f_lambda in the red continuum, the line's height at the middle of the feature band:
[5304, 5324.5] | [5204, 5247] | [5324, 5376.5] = -0.8 A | 7.54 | 9.36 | 8.83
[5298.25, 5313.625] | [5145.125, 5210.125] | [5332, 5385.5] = -1.1 A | 5.84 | 9.75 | 8.61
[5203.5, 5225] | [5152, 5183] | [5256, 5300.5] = 0.4 A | 5.75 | 8.37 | 6.85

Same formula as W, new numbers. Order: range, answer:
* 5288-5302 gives 9.469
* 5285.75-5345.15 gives 9.788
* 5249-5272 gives 8.8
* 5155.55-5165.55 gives 8.481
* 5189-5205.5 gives 7.004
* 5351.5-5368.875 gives 11.07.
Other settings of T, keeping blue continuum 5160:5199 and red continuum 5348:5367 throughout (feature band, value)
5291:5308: -0.073 mag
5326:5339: 0.081 mag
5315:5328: 0.025 mag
